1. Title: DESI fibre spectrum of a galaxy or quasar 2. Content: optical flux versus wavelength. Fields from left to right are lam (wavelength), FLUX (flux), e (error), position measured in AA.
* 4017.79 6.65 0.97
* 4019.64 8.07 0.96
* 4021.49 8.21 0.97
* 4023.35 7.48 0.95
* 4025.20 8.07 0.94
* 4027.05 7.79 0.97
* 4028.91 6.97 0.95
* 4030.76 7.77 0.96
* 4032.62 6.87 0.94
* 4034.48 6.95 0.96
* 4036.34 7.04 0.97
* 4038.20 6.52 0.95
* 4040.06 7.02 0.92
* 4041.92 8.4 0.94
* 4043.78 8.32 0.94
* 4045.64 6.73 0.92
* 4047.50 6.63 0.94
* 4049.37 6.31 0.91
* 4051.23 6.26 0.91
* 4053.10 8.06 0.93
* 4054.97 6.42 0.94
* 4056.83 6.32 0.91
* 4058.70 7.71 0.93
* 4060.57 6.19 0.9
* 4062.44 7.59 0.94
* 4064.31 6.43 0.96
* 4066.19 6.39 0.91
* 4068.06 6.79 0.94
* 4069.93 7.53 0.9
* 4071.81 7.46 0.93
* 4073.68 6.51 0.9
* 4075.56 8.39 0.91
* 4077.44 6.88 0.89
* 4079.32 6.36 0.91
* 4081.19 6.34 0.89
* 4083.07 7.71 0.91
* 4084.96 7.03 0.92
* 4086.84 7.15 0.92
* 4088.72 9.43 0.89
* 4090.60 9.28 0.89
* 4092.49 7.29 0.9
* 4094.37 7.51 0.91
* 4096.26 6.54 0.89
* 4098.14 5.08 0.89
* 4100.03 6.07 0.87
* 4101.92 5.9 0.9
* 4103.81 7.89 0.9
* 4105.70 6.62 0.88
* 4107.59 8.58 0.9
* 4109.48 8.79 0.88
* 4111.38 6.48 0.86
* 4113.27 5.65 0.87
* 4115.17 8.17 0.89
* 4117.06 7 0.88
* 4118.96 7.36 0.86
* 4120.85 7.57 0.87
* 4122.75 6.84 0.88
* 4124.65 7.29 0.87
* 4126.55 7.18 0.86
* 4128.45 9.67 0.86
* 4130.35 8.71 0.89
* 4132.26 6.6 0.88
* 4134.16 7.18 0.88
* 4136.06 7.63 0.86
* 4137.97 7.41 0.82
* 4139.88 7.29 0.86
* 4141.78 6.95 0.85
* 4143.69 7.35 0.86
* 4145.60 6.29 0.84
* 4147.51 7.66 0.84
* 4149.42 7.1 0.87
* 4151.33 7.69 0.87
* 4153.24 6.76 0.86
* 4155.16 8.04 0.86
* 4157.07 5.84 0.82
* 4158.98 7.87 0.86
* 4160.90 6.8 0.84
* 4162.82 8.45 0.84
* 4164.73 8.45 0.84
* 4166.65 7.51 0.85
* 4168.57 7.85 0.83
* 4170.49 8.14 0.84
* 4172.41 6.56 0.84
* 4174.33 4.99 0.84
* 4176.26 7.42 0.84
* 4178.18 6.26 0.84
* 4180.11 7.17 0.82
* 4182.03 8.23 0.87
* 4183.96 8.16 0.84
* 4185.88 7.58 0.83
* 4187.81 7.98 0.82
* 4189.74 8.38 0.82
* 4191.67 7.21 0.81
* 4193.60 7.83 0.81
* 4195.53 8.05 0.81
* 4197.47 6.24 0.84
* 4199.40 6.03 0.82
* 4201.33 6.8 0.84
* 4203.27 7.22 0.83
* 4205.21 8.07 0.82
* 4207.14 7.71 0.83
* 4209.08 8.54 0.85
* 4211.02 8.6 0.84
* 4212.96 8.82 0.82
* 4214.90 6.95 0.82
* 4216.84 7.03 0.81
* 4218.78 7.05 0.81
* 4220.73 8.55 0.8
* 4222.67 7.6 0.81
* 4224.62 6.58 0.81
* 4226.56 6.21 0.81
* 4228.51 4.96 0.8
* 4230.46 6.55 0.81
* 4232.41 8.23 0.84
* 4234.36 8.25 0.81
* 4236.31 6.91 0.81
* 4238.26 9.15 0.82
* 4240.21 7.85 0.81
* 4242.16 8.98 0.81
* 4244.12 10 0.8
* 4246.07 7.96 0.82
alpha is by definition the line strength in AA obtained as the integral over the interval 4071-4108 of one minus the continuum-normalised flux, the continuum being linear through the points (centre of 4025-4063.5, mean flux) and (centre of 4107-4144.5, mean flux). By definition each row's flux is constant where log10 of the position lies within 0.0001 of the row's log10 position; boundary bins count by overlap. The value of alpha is 0.7 AA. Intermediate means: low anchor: 7.12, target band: 7.18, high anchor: 7.47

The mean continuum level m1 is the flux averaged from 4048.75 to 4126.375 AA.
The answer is 7.11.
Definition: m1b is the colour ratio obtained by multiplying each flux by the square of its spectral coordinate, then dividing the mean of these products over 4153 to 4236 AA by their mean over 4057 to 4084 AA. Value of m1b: 1.1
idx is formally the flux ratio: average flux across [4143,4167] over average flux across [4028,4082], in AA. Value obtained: 1.1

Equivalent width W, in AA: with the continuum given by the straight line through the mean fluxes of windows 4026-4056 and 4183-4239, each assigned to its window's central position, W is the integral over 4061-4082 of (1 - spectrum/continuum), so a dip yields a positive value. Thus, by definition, 0.7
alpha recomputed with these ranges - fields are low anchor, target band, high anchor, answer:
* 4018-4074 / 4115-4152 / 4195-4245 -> -0.3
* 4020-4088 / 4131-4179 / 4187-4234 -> 0.6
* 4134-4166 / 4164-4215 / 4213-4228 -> -1.9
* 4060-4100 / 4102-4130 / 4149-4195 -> -0.9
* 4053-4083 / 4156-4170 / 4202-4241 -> -0.5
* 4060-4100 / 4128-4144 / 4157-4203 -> -0.8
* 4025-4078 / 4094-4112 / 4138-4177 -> 0.6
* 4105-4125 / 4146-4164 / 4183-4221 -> 0.3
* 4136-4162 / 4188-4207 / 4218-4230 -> -1.2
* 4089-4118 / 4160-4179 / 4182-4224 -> 0.6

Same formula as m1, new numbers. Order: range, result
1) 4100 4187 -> 7.34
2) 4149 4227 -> 7.43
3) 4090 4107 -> 6.9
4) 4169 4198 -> 7.37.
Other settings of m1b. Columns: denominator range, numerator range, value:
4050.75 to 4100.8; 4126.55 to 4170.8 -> 1.10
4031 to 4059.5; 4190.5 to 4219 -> 1.15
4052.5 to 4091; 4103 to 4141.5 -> 1.06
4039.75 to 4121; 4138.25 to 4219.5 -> 1.09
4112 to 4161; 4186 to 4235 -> 1.05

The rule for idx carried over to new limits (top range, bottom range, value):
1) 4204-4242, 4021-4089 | 1.06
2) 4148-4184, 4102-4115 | 1.00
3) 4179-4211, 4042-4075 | 1.09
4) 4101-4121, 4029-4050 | 1.02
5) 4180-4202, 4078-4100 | 1.04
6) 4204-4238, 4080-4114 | 1.04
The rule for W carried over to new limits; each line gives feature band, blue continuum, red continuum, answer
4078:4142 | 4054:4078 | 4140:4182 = -2.0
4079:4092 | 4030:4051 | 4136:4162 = -1.0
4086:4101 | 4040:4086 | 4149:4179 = -0.4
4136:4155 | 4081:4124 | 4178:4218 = 0.4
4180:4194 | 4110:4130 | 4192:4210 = -0.9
